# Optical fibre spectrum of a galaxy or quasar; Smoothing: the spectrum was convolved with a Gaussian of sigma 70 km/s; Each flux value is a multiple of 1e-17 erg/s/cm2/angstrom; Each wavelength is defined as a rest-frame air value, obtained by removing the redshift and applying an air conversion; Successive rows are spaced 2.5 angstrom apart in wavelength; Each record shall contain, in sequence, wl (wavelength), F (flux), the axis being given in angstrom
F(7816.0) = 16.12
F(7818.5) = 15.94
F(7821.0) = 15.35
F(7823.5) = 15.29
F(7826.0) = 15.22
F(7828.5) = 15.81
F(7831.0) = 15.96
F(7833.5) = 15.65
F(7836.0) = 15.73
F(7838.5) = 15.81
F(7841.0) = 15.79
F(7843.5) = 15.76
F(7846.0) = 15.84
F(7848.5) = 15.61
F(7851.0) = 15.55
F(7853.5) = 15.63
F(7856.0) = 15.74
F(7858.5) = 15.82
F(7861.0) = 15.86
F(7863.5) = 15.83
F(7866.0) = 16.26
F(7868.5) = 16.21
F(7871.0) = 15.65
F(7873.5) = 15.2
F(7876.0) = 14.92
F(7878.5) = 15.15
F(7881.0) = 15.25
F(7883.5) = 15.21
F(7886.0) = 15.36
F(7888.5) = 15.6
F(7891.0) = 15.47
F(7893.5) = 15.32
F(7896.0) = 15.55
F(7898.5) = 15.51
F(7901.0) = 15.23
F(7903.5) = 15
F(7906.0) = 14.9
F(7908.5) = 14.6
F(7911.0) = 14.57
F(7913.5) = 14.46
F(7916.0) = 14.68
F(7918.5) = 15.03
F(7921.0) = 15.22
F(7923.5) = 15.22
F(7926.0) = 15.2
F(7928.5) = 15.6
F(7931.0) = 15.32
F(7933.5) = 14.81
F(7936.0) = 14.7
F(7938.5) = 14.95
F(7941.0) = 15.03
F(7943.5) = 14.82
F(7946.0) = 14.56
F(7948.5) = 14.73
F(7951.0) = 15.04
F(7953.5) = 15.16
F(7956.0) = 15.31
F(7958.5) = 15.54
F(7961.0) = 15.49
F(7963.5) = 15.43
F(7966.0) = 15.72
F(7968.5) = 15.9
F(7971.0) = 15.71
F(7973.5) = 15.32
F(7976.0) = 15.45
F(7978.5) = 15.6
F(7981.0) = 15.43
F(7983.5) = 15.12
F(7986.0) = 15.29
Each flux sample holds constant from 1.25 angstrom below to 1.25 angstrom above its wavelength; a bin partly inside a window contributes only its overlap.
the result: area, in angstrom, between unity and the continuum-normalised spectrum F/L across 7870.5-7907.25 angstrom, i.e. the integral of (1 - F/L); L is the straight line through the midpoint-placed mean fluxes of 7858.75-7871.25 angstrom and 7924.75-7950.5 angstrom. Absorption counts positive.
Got 0.9 angstrom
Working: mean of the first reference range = 16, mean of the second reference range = 15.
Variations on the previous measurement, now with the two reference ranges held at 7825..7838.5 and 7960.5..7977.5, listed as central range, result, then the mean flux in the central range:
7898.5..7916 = 0.9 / 14.8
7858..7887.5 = 0.2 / 15.6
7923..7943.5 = 0.7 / 15.1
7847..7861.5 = 0.0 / 15.7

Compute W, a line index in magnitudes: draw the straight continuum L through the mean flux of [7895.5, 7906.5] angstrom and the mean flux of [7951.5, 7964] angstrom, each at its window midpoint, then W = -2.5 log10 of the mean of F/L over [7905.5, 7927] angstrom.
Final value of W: 0.03 mag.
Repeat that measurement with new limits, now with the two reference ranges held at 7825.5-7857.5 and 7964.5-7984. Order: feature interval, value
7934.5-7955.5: 0.05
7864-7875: -0.01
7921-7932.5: 0.02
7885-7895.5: 0.01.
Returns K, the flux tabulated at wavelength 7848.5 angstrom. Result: 15.61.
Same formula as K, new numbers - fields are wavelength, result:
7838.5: 15.81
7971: 15.71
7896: 15.55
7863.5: 15.83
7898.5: 15.51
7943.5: 14.82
